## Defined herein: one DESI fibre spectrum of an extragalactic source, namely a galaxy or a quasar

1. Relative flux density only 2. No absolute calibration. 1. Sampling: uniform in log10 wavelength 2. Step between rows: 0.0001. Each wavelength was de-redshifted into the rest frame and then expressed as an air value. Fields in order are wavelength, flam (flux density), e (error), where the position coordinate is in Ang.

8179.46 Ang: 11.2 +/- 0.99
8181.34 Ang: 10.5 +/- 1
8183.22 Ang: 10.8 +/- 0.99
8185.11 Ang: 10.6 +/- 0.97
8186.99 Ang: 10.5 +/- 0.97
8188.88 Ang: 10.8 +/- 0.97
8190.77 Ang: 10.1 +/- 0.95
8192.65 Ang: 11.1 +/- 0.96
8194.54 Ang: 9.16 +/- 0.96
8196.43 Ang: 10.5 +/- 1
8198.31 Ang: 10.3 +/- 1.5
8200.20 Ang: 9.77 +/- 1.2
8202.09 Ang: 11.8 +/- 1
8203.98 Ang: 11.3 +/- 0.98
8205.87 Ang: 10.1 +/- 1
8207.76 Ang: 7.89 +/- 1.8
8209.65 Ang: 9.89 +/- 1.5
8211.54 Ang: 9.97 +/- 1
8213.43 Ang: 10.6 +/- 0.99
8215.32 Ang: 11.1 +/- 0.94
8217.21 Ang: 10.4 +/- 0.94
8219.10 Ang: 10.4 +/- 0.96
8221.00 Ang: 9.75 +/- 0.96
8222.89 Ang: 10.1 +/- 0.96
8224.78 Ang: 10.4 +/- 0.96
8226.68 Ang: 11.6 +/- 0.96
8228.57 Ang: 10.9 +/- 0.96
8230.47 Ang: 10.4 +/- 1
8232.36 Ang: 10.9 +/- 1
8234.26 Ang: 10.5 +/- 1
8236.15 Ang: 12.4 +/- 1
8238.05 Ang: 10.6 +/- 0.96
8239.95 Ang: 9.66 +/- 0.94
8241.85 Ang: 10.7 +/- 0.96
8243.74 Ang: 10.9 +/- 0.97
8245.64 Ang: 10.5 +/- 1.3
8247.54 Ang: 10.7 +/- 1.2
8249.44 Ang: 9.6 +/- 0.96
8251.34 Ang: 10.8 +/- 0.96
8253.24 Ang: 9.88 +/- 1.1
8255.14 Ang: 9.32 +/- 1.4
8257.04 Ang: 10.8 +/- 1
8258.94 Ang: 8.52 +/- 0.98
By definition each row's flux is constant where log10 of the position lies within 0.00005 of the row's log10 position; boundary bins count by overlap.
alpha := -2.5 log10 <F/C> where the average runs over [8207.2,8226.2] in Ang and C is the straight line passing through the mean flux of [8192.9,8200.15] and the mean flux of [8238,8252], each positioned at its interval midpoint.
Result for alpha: 0.01 mag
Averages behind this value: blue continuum 10.1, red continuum 10.4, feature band 10.1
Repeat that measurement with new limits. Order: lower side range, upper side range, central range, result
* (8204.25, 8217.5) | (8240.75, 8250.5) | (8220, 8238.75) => -0.05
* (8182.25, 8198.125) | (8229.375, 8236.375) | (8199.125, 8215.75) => 0.04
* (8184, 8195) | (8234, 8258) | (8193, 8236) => 0.01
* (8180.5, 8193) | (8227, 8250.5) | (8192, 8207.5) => 0.03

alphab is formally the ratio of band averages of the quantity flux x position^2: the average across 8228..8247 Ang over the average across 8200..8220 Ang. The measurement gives 1.0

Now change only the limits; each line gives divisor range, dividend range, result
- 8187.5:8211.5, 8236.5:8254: 1.03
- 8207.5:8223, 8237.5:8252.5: 1.04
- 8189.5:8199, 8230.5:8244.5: 1.06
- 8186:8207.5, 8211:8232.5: 1.02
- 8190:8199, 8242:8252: 1.04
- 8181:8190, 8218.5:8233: 1.00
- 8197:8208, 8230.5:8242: 1.05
